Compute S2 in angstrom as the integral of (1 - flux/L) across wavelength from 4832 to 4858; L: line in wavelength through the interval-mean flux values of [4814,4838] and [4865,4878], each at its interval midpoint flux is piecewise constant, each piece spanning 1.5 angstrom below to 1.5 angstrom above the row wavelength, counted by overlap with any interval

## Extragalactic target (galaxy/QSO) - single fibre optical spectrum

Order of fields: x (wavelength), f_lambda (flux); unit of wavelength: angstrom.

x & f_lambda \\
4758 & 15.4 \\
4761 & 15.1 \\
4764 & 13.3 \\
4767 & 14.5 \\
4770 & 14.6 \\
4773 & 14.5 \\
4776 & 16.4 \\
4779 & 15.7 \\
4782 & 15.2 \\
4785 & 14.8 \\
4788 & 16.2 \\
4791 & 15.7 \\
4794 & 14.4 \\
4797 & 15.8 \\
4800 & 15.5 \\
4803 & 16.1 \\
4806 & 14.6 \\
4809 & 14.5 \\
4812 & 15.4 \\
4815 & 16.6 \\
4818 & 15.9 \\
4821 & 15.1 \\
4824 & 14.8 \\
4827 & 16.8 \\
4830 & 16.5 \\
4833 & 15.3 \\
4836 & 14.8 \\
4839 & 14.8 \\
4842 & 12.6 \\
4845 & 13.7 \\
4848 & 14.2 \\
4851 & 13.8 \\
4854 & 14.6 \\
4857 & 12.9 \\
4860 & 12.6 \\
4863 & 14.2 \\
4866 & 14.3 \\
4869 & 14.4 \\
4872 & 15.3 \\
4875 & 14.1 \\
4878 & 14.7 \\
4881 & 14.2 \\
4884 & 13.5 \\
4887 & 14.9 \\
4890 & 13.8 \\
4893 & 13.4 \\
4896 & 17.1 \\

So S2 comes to 1.95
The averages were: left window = 15.7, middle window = 14.1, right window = 14.6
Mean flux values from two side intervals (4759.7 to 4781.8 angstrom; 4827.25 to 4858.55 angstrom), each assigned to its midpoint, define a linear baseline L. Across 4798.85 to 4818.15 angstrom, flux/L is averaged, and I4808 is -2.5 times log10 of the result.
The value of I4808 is -0.06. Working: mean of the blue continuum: 14.9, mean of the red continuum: 14.4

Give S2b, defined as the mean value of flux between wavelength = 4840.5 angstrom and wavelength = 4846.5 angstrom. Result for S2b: 13.1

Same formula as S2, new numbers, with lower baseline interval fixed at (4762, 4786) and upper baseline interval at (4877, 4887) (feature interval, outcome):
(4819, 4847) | -0.80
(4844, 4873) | 0.77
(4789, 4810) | -0.78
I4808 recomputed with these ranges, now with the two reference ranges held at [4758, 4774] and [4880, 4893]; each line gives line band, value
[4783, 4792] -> -0.08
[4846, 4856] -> 0.00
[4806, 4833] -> -0.10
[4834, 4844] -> 0.01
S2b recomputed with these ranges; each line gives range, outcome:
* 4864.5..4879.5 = 14.6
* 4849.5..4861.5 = 13.5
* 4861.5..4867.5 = 14.2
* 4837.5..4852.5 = 13.8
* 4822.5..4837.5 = 15.6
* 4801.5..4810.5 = 15.1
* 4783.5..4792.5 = 15.6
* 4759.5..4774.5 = 14.4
